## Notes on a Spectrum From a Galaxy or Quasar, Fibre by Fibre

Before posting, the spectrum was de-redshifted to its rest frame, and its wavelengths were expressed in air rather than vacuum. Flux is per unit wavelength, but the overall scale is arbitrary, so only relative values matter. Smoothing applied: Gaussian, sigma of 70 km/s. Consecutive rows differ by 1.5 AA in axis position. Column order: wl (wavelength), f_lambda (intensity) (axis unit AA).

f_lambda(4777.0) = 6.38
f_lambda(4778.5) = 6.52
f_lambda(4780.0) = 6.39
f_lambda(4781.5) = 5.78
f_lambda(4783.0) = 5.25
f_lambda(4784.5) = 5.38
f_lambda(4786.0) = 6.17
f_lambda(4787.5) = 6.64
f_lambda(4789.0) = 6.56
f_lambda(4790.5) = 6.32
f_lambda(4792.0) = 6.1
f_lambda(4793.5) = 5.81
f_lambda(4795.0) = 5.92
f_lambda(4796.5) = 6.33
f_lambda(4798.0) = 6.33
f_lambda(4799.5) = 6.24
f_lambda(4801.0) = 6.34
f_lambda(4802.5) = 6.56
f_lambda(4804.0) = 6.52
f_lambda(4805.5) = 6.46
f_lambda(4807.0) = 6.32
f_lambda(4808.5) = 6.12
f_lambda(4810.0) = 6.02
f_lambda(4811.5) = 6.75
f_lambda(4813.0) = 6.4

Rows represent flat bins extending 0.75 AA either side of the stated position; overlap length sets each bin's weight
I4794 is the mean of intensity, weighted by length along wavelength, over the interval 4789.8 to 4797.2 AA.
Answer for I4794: 6.09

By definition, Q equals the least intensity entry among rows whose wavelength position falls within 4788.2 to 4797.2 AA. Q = 5.81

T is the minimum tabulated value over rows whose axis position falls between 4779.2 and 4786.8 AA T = 5.25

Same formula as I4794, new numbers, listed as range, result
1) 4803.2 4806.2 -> 6.49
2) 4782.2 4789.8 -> 6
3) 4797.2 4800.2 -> 6.29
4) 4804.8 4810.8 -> 6.23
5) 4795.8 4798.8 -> 6.33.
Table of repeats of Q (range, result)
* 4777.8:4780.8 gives 6.39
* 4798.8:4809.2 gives 6.12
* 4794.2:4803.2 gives 5.92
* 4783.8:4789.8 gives 5.38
